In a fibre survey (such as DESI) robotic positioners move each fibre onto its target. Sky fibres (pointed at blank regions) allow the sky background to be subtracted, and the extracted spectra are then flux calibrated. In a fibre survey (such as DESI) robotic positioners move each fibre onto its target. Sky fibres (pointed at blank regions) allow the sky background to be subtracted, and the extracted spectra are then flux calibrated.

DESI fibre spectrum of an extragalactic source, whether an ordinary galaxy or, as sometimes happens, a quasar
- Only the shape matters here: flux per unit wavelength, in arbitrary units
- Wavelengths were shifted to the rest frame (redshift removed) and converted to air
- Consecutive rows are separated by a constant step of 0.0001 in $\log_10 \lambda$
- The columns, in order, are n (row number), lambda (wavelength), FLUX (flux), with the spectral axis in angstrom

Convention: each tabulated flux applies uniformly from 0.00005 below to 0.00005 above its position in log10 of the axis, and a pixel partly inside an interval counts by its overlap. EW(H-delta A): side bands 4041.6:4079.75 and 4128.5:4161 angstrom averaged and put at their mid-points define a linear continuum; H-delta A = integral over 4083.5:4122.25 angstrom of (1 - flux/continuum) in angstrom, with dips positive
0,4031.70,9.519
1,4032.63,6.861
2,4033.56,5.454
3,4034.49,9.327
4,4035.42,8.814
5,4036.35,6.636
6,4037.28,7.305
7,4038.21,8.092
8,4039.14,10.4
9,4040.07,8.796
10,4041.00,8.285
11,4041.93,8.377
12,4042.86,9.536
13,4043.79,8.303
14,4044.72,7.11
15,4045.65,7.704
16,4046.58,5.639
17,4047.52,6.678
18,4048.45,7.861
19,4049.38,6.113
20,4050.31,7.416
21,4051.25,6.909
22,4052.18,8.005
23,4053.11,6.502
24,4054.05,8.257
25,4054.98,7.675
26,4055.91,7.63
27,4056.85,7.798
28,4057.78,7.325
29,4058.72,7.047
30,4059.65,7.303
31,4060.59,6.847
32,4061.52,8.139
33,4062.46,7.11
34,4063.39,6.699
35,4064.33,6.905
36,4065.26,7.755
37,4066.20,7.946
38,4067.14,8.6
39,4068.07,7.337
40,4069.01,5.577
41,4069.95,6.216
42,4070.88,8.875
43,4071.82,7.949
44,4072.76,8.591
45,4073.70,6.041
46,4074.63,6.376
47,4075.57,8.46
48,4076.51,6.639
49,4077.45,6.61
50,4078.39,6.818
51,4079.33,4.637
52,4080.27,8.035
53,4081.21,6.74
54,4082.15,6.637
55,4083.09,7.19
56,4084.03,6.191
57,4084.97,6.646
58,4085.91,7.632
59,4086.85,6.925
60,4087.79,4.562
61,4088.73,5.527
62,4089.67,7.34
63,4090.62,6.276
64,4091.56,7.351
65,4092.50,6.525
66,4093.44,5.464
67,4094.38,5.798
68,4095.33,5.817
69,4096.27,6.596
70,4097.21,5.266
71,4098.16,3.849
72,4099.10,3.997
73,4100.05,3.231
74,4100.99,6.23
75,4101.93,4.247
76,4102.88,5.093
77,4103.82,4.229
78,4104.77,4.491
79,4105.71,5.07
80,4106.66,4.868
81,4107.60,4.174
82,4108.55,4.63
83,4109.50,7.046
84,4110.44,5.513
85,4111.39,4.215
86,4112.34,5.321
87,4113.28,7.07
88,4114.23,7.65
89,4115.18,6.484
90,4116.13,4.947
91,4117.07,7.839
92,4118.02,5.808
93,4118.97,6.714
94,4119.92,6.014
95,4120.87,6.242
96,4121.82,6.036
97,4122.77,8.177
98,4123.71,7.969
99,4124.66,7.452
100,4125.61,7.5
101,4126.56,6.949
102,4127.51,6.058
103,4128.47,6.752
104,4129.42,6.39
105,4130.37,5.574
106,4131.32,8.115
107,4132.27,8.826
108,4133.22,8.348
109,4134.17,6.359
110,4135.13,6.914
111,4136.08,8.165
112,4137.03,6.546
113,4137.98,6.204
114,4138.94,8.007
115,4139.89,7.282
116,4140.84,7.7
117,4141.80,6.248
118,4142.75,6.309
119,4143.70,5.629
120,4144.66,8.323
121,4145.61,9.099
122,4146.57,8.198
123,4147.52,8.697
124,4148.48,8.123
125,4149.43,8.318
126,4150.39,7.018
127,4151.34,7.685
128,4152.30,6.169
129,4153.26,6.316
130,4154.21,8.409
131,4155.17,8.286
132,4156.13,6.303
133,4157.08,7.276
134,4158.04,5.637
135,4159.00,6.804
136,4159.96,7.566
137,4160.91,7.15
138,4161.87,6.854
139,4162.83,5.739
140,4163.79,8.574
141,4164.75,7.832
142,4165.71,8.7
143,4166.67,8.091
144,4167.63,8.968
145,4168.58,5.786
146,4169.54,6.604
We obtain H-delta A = 8.30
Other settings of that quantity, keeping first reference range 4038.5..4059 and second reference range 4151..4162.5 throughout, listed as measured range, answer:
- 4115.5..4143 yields 0.91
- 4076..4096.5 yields 2.78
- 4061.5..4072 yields 0.29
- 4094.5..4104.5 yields 3.39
